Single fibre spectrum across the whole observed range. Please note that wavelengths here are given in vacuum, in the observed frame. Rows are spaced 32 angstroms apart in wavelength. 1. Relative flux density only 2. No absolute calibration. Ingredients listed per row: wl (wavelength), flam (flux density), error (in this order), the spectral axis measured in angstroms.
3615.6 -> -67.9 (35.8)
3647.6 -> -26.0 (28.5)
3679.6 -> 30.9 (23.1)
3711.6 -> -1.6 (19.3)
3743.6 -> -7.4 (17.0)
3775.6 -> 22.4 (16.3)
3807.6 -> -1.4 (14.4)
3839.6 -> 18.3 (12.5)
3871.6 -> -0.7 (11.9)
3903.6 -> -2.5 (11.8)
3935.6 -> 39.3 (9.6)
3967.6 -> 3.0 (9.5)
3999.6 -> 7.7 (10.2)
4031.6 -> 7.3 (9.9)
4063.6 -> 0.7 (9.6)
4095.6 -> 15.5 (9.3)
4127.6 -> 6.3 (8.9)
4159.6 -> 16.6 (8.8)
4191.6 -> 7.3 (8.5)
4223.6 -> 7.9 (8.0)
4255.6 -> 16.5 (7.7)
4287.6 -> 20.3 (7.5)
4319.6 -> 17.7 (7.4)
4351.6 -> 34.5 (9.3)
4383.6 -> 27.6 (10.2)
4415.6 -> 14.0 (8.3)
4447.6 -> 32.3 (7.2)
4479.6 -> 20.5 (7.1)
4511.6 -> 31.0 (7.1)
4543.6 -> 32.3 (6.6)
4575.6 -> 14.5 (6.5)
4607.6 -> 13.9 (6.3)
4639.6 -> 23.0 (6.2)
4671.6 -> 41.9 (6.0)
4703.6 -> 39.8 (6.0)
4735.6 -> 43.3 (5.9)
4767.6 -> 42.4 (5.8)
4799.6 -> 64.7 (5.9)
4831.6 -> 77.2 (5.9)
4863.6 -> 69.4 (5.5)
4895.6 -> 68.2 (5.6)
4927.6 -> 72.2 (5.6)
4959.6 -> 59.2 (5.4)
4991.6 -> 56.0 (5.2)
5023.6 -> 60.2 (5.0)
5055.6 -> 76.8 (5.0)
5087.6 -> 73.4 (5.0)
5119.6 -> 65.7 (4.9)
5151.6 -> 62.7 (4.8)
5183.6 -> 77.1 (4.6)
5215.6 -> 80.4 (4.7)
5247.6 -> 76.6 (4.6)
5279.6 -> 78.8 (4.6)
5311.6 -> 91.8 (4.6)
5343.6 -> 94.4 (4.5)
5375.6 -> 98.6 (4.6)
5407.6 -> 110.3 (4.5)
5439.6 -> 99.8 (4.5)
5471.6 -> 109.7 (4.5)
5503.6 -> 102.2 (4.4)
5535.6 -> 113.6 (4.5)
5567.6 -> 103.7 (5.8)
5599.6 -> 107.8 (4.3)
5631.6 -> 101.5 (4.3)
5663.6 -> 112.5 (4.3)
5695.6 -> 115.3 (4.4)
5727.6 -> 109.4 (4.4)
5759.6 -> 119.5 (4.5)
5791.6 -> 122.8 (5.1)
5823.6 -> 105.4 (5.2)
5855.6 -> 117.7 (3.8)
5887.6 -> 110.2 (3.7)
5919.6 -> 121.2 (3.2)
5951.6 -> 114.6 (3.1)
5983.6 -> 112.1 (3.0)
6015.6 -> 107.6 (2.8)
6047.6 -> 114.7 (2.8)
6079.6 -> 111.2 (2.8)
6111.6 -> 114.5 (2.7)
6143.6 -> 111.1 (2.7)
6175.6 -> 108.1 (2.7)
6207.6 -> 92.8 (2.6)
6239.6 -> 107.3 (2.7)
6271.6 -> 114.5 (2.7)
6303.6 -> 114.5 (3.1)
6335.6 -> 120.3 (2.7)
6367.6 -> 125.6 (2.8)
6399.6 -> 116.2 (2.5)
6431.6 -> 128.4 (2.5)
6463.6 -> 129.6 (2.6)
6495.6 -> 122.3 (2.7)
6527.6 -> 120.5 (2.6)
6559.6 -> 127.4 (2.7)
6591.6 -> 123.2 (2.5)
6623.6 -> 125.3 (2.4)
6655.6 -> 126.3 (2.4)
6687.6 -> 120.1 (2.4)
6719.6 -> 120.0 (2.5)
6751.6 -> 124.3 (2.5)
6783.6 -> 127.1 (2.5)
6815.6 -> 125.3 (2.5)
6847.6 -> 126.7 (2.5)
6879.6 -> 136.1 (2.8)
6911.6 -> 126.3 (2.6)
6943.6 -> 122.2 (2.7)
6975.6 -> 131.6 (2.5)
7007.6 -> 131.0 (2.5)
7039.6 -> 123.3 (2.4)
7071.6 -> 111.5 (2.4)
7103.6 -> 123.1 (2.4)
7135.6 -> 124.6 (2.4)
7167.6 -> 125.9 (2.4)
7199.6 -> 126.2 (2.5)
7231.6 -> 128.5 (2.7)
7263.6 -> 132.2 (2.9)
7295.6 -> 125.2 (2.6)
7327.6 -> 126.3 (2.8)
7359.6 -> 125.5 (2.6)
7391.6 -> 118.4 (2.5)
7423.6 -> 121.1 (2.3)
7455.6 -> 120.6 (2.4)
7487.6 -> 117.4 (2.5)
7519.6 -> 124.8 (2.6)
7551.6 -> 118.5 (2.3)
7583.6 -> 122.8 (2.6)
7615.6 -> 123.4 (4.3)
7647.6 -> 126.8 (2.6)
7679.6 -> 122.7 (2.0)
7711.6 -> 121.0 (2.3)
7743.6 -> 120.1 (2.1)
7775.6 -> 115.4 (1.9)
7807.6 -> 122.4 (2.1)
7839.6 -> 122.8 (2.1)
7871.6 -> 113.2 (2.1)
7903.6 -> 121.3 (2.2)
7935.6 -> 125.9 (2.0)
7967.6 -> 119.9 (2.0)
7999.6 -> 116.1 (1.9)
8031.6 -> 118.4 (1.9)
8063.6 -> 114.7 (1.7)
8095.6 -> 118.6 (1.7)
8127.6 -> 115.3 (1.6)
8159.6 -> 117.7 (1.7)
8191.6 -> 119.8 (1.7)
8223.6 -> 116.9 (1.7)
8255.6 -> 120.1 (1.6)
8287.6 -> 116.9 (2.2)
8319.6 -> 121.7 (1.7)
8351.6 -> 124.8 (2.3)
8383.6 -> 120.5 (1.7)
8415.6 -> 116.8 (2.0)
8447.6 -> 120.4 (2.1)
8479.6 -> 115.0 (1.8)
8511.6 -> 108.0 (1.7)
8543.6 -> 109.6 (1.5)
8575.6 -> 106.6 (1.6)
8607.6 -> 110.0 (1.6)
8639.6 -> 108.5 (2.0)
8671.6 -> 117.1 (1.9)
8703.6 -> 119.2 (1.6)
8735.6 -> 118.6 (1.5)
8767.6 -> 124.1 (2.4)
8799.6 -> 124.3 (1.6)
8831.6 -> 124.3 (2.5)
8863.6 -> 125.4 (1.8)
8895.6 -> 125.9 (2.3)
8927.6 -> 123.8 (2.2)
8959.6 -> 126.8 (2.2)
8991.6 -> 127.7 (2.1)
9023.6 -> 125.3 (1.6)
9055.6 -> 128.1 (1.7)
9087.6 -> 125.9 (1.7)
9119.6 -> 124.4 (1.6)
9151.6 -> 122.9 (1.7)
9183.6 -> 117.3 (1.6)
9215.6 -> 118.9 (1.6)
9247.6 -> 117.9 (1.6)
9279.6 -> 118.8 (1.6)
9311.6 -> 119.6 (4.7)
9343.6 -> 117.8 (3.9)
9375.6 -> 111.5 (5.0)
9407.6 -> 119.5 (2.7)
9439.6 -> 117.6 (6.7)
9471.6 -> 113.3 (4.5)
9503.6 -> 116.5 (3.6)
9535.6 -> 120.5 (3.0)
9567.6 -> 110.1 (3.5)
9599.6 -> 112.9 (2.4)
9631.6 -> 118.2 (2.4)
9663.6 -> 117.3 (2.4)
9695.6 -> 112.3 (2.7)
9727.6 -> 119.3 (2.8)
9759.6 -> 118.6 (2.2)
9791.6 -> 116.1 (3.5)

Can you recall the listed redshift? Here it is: 0.20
